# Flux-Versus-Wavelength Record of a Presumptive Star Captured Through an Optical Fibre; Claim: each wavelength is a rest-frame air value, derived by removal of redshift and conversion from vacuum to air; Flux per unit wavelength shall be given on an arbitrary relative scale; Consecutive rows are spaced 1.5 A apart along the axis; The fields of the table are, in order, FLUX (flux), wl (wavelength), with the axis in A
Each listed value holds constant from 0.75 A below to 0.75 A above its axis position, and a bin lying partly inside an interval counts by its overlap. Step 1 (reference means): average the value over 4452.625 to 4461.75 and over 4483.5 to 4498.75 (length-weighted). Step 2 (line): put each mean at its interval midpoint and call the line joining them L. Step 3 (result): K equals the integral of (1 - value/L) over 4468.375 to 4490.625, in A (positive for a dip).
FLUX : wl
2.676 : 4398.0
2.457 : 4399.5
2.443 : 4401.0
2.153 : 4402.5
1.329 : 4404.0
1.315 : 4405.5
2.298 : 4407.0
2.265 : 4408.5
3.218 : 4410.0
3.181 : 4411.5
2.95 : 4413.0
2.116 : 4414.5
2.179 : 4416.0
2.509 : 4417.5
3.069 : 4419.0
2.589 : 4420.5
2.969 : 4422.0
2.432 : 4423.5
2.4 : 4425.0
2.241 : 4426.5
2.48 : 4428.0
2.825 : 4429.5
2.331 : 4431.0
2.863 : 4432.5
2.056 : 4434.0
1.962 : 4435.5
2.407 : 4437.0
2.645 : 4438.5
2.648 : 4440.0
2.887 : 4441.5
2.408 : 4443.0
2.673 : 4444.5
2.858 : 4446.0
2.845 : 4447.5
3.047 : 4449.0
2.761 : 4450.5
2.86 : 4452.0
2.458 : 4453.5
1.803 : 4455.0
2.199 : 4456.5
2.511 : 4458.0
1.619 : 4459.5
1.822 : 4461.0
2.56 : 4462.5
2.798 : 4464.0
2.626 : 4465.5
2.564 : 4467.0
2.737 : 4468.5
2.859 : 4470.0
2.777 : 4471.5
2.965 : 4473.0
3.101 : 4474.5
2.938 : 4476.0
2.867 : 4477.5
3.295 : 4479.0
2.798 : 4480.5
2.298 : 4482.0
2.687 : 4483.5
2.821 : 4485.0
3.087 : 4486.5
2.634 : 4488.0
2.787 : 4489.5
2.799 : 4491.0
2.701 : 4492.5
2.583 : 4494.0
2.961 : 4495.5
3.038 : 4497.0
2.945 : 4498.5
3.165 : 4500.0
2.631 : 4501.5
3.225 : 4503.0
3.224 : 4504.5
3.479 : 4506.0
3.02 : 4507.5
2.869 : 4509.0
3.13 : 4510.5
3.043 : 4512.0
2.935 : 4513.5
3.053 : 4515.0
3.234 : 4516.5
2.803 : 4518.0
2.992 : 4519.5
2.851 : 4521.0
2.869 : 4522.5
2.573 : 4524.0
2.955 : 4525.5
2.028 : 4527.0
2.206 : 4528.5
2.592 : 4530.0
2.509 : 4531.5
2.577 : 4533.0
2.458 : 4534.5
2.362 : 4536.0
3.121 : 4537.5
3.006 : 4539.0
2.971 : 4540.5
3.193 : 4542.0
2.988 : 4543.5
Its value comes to -2.49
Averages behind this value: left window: 2.08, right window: 2.82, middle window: 2.85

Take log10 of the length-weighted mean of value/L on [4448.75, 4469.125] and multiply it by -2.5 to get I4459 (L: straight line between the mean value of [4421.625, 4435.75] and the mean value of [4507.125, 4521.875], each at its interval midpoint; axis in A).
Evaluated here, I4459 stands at 0.089 mag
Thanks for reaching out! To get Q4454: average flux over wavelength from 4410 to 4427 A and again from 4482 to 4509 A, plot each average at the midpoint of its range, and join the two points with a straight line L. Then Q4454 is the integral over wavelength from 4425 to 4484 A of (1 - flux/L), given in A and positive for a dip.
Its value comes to 3.8 A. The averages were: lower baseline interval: 2.64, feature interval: 2.59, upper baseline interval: 2.91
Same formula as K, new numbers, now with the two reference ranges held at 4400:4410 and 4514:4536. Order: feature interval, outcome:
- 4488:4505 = -2.4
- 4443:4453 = -2.2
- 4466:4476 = -1.8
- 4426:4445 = -2.3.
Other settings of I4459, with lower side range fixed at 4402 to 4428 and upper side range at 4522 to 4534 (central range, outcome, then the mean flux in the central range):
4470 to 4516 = -0.17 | 2.93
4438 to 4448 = -0.11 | 2.71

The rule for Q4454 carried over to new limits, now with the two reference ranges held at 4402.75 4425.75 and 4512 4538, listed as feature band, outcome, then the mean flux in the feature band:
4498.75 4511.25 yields -2.0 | 3.09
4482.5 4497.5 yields -0.9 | 2.8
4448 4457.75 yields 0.0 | 2.53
